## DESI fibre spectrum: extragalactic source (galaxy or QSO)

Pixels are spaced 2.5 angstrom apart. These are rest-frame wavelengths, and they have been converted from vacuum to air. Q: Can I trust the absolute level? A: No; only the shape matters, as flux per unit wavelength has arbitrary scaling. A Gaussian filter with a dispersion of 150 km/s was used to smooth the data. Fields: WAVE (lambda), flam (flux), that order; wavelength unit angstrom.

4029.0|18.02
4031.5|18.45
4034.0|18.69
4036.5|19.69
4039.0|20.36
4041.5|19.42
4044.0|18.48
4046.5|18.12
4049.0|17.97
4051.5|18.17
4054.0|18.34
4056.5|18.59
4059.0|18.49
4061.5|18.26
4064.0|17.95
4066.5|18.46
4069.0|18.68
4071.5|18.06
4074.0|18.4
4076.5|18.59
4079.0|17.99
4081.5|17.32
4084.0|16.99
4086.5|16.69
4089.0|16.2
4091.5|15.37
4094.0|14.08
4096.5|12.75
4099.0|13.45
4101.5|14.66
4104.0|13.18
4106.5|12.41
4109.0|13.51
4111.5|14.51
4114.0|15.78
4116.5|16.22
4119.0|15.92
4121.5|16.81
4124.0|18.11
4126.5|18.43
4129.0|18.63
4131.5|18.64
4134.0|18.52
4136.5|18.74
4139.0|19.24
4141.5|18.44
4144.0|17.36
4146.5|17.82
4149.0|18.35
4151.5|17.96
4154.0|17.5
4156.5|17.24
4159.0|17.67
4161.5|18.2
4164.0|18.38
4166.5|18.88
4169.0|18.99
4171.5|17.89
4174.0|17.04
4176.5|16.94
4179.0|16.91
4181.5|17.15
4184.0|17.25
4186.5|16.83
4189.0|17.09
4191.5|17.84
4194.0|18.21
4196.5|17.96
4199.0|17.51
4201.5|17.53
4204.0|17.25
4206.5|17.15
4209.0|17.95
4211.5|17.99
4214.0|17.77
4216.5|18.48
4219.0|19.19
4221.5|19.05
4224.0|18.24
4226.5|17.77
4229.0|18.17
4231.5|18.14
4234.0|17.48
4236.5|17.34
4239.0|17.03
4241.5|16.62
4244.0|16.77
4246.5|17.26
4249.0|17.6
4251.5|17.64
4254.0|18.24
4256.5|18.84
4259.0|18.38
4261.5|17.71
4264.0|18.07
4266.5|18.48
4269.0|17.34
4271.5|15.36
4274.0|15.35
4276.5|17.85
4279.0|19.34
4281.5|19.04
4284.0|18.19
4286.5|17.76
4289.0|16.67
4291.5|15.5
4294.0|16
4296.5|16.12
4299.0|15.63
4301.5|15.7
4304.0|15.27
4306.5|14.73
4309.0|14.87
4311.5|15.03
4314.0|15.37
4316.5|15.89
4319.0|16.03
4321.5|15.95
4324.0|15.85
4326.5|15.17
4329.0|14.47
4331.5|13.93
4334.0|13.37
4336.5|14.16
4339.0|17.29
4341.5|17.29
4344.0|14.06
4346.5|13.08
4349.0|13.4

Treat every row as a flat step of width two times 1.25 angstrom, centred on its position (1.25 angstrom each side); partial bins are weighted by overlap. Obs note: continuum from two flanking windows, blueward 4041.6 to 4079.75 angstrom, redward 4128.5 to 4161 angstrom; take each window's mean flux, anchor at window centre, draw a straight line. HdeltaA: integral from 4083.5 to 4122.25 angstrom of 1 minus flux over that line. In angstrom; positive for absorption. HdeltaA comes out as 7.2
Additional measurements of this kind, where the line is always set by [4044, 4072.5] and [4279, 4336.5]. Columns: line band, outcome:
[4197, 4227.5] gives -2.3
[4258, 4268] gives -1.2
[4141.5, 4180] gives -1.3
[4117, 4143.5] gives -0.8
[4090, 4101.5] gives 2.5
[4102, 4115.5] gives 2.9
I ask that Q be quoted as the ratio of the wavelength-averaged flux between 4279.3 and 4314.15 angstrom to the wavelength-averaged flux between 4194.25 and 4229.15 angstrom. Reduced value 0.9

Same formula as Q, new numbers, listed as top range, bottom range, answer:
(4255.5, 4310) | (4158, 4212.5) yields 0.96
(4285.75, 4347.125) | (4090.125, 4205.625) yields 0.91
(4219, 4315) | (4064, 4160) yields 1.02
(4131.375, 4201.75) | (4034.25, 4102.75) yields 1.02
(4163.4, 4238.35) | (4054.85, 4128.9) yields 1.08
